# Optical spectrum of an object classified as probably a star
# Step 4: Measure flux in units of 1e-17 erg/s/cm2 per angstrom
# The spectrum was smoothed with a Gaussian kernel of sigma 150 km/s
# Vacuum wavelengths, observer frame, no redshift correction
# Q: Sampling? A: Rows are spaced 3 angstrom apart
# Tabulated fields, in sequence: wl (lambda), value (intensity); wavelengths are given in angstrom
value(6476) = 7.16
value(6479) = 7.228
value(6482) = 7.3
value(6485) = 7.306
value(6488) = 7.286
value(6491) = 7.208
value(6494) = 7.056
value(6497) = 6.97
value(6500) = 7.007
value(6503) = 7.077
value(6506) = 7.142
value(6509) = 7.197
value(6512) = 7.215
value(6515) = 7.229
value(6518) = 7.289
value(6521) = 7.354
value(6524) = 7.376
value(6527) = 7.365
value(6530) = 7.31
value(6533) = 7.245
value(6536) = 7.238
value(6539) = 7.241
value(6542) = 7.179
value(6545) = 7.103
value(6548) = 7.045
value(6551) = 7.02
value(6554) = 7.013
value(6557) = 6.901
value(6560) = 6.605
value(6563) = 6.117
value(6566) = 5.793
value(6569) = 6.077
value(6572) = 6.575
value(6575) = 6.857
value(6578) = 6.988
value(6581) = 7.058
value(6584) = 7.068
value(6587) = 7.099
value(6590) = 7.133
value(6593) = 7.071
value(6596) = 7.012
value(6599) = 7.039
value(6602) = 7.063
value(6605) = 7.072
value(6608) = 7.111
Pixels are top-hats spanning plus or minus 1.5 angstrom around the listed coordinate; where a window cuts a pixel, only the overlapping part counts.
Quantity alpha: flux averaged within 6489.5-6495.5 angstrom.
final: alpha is 7.13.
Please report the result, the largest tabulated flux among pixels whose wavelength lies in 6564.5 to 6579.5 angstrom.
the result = 6.988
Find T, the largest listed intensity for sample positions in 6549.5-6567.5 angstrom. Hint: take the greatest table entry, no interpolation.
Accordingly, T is 7.02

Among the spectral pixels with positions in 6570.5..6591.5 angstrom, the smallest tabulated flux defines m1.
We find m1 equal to 6.575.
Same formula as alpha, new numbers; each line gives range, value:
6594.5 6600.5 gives 7.03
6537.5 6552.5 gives 7.12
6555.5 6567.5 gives 6.35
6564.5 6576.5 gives 6.33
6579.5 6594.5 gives 7.09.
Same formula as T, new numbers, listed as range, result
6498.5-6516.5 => 7.229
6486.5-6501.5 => 7.286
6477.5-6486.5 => 7.306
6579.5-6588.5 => 7.099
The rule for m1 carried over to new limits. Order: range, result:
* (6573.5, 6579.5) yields 6.857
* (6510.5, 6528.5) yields 7.215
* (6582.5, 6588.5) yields 7.068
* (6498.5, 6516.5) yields 7.007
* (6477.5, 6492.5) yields 7.208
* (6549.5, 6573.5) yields 5.793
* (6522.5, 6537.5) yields 7.238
